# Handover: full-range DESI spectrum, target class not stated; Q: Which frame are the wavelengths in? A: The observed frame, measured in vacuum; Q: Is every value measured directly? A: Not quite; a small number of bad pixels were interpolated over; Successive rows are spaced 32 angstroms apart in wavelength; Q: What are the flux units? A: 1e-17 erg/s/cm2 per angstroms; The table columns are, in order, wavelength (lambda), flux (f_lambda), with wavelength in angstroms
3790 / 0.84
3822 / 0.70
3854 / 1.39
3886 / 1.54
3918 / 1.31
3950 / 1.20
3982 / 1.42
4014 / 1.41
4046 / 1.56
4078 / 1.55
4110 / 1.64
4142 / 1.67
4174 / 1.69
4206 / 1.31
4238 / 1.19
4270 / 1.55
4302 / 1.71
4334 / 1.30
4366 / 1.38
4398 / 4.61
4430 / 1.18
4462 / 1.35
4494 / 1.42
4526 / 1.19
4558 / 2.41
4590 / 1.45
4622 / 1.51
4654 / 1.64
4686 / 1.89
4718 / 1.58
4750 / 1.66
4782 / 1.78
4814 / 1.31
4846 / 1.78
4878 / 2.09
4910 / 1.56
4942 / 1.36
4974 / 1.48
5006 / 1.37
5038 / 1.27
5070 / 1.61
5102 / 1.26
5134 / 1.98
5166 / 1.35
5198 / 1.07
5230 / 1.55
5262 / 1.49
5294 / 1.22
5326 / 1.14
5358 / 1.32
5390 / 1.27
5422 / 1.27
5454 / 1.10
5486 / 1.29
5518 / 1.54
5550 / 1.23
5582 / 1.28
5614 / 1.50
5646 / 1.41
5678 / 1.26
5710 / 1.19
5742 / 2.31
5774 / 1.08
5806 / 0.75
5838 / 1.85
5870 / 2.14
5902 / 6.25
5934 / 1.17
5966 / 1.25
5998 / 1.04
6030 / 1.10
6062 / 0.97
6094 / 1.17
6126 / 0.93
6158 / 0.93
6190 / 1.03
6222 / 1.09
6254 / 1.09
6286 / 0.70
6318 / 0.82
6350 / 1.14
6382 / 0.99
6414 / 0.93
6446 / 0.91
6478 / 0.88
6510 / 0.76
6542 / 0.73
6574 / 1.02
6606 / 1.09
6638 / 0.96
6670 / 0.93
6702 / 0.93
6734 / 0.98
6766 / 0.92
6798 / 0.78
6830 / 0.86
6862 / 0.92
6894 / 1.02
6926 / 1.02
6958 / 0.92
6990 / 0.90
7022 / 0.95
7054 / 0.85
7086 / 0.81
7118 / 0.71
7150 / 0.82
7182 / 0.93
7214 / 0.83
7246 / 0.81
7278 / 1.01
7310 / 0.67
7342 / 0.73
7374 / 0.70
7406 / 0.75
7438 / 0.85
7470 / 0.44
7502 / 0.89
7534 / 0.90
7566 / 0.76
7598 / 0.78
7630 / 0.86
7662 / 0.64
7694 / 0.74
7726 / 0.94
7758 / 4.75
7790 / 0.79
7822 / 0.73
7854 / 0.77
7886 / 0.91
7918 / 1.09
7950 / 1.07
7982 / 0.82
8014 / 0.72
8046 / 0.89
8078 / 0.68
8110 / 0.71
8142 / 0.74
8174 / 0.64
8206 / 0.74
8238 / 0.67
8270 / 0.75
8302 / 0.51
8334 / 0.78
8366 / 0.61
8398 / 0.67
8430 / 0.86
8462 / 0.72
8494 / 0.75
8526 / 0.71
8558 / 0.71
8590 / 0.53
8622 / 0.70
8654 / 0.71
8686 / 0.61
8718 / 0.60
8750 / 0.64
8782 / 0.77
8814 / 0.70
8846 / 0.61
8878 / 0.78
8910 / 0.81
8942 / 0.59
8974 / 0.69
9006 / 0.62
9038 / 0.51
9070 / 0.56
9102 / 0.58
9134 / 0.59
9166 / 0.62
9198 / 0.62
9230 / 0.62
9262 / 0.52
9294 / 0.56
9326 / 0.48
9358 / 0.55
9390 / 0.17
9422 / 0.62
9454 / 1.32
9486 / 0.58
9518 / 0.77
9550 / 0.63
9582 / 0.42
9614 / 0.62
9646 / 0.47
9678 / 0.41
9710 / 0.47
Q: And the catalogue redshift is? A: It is 0.18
